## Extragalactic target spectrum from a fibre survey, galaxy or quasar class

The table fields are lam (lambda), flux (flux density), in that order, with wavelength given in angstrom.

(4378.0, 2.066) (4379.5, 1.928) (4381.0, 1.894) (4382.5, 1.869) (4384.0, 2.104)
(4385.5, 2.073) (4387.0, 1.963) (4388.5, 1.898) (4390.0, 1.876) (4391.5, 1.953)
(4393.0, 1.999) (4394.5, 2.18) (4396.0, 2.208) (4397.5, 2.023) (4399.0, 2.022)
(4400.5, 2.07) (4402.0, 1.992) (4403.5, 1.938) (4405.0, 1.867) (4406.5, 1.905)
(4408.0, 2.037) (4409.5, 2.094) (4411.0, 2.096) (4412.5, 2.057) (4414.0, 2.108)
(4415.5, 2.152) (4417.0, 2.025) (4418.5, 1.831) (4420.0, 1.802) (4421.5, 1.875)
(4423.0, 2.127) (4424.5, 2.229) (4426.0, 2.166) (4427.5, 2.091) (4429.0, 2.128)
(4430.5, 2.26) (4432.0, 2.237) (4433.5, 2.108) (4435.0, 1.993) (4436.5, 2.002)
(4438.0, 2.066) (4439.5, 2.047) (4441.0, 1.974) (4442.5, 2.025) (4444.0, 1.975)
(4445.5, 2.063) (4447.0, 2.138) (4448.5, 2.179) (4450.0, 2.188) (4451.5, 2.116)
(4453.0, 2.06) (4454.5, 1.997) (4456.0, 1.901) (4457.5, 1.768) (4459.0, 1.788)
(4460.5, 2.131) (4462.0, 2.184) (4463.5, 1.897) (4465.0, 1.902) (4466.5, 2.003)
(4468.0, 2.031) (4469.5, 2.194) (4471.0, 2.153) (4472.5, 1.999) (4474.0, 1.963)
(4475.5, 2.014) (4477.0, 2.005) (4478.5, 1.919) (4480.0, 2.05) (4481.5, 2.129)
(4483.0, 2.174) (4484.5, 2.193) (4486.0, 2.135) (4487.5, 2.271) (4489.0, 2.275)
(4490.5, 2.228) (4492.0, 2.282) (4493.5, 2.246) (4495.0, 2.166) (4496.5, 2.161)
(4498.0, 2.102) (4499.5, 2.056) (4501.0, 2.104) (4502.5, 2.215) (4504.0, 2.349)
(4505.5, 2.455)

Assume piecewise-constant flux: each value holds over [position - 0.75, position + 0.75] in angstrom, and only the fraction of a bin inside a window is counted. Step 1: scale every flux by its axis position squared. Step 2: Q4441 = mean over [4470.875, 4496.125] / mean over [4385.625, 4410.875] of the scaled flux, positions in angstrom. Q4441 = 1.10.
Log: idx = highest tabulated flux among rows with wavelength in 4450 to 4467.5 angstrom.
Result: 2.188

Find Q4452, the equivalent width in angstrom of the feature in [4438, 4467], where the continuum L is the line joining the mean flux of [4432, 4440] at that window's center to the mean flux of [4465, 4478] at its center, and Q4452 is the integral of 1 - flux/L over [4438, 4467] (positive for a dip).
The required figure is 0.4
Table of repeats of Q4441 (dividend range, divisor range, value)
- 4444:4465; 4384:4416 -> 1.02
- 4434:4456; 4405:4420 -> 1.03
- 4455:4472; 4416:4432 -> 0.98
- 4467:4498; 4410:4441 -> 1.06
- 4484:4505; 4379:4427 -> 1.14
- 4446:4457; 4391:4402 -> 1.03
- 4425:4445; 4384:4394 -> 1.08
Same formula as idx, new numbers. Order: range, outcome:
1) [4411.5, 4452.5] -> 2.26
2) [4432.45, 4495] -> 2.282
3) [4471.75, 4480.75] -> 2.05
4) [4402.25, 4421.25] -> 2.152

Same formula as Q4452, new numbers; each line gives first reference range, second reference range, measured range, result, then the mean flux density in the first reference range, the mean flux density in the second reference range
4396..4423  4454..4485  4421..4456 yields -1.3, 2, 2.02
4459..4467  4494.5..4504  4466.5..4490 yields -0.4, 2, 2.15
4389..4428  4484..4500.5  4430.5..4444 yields 0.1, 2.03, 2.19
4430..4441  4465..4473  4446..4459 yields 0.3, 2.09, 2.06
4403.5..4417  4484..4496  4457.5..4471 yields 1.0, 2.03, 2.22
